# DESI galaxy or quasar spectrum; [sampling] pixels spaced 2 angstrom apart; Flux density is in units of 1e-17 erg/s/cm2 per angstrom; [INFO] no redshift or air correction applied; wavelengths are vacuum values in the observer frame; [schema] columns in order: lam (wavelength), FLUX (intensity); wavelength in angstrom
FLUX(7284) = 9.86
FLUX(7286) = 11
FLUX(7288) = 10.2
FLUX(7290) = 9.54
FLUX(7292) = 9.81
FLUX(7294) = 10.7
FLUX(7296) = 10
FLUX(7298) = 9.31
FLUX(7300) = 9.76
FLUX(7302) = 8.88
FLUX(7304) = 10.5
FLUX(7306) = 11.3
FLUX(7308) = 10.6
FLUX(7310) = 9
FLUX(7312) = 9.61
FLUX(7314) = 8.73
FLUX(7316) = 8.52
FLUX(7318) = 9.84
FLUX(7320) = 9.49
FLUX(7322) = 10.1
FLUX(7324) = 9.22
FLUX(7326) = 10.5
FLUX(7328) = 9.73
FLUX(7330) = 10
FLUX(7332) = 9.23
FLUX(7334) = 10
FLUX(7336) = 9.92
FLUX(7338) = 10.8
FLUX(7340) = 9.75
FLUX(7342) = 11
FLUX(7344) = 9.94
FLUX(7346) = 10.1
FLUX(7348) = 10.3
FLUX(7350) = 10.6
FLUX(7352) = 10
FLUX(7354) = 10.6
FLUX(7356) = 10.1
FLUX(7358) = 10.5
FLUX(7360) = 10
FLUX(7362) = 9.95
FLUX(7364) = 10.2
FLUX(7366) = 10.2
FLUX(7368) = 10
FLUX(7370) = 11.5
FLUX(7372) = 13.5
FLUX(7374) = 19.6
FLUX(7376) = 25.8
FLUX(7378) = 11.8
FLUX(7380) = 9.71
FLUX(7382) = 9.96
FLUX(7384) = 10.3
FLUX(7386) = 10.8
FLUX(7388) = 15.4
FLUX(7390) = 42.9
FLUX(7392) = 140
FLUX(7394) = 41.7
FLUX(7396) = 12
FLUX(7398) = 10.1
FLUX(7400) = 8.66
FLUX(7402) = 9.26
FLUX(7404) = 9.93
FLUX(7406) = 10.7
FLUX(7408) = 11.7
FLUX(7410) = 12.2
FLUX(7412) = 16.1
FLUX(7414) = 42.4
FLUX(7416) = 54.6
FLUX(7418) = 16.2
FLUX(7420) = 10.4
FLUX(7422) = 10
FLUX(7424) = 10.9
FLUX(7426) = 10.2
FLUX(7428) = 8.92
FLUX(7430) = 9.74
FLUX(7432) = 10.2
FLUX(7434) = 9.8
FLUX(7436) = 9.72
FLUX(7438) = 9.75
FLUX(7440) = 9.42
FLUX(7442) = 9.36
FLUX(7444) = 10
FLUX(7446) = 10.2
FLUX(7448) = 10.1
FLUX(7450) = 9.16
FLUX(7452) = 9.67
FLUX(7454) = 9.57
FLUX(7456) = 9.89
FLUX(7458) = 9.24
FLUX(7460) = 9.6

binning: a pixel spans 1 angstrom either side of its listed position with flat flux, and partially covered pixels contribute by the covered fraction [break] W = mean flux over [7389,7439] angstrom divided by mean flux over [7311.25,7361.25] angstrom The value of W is 2.16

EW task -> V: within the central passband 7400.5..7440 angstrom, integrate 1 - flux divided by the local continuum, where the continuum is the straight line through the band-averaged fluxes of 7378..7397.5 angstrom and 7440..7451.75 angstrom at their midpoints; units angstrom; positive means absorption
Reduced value 8.97 angstrom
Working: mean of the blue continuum 30.9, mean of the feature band 14.7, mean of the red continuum 9.73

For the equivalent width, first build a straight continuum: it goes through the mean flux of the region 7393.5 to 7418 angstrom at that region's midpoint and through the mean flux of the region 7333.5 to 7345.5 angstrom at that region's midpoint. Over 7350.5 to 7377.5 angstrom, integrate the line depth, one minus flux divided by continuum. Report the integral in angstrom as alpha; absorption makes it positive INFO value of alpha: 2.7 angstrom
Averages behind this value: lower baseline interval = 10.2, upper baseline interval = 19.3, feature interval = 12.4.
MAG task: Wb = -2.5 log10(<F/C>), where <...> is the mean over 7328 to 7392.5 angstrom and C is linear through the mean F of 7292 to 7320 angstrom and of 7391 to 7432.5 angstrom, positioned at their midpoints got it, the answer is 0.11 mag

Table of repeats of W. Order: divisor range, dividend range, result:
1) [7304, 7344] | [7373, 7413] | 2.22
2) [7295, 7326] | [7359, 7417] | 2.18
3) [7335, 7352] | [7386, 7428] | 2.34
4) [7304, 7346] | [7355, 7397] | 2.15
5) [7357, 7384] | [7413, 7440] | 1.30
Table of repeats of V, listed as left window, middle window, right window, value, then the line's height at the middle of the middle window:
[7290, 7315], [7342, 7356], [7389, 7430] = 5.0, 16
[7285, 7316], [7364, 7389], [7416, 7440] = -3.9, 11.3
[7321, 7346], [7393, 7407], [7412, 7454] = -2.3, 12.7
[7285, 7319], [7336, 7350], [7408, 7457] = 0.9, 11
